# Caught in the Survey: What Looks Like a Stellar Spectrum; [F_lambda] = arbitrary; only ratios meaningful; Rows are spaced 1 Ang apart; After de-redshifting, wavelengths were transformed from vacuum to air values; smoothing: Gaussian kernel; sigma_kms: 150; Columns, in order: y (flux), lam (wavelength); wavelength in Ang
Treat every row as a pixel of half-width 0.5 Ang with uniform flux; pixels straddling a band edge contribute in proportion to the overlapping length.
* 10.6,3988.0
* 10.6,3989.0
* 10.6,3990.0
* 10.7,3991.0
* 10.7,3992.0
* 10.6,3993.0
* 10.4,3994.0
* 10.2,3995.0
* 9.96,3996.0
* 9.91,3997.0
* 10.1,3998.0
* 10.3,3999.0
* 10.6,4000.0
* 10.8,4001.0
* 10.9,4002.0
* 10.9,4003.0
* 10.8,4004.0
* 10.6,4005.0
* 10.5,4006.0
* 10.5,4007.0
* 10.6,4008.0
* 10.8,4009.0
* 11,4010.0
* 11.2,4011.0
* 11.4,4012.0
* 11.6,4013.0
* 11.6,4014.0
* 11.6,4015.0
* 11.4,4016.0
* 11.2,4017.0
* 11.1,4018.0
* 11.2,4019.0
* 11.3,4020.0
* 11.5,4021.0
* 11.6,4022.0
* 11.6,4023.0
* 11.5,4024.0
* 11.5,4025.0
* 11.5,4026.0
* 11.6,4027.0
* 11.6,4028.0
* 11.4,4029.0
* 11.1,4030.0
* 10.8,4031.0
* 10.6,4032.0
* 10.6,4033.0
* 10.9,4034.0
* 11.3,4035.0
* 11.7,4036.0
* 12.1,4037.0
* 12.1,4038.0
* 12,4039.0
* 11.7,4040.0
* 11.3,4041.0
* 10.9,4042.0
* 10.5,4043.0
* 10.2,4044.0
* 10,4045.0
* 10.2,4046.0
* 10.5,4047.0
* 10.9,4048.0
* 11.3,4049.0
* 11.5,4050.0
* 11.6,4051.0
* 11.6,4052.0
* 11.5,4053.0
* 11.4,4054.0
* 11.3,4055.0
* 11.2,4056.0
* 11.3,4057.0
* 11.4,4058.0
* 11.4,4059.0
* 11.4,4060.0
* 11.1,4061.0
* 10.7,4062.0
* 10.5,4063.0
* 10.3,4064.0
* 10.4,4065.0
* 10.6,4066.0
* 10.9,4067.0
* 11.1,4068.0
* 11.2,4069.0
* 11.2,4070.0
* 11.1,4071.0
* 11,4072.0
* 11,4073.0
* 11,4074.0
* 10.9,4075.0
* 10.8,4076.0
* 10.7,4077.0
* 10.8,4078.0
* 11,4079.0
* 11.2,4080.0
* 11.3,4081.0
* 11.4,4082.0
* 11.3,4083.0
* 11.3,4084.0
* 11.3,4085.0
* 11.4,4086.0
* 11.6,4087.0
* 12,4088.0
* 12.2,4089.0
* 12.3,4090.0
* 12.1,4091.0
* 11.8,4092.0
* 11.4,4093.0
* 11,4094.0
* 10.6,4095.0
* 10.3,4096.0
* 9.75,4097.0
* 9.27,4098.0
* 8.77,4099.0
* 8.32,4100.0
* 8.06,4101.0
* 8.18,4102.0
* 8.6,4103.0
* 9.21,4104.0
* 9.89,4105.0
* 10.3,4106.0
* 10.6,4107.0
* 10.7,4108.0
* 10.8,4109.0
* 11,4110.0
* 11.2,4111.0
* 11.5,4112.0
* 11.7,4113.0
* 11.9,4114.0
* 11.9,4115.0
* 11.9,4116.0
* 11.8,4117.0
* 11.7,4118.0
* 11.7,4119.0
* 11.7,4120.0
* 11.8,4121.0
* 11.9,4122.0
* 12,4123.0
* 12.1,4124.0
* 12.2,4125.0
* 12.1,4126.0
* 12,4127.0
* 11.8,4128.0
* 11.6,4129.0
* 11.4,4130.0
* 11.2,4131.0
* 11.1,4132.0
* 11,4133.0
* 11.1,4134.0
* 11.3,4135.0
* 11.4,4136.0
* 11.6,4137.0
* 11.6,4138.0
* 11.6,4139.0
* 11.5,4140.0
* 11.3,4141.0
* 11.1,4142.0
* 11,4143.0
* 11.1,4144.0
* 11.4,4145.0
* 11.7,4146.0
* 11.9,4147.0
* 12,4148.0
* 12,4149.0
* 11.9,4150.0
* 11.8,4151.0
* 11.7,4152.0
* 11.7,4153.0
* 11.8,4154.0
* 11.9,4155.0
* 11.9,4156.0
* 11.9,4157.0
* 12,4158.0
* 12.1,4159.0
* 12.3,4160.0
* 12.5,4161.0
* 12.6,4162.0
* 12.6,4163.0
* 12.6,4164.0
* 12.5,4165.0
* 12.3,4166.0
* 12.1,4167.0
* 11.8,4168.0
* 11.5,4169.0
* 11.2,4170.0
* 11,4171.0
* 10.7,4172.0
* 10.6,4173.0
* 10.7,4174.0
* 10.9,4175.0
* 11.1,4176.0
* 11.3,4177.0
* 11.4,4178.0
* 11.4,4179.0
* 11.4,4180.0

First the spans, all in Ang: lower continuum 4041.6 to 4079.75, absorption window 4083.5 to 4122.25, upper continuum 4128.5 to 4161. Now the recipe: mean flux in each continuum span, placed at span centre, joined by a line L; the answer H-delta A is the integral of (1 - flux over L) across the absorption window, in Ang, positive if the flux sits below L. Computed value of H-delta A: 1.5 Ang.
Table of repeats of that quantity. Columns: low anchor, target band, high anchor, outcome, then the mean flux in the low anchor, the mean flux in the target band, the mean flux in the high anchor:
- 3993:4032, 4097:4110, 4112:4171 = 2.3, 11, 9.47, 11.8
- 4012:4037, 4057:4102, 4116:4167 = 2.7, 11.3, 10.9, 11.8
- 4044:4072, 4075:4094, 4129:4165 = -0.3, 11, 11.4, 11.7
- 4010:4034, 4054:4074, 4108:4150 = 0.7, 11.3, 11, 11.6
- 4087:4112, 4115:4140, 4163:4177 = -1.9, 10.4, 11.7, 11.5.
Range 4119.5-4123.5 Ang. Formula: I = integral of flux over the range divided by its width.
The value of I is 11.8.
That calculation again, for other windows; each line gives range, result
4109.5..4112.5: 11.2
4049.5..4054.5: 11.5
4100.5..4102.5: 8.12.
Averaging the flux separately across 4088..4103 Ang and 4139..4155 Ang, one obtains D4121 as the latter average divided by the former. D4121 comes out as 1.13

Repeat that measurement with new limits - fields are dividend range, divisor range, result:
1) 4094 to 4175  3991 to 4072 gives 1.02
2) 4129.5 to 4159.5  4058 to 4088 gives 1.05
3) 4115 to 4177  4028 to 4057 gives 1.05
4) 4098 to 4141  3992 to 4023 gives 1.01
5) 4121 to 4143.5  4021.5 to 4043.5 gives 1.02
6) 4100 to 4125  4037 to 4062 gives 0.97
